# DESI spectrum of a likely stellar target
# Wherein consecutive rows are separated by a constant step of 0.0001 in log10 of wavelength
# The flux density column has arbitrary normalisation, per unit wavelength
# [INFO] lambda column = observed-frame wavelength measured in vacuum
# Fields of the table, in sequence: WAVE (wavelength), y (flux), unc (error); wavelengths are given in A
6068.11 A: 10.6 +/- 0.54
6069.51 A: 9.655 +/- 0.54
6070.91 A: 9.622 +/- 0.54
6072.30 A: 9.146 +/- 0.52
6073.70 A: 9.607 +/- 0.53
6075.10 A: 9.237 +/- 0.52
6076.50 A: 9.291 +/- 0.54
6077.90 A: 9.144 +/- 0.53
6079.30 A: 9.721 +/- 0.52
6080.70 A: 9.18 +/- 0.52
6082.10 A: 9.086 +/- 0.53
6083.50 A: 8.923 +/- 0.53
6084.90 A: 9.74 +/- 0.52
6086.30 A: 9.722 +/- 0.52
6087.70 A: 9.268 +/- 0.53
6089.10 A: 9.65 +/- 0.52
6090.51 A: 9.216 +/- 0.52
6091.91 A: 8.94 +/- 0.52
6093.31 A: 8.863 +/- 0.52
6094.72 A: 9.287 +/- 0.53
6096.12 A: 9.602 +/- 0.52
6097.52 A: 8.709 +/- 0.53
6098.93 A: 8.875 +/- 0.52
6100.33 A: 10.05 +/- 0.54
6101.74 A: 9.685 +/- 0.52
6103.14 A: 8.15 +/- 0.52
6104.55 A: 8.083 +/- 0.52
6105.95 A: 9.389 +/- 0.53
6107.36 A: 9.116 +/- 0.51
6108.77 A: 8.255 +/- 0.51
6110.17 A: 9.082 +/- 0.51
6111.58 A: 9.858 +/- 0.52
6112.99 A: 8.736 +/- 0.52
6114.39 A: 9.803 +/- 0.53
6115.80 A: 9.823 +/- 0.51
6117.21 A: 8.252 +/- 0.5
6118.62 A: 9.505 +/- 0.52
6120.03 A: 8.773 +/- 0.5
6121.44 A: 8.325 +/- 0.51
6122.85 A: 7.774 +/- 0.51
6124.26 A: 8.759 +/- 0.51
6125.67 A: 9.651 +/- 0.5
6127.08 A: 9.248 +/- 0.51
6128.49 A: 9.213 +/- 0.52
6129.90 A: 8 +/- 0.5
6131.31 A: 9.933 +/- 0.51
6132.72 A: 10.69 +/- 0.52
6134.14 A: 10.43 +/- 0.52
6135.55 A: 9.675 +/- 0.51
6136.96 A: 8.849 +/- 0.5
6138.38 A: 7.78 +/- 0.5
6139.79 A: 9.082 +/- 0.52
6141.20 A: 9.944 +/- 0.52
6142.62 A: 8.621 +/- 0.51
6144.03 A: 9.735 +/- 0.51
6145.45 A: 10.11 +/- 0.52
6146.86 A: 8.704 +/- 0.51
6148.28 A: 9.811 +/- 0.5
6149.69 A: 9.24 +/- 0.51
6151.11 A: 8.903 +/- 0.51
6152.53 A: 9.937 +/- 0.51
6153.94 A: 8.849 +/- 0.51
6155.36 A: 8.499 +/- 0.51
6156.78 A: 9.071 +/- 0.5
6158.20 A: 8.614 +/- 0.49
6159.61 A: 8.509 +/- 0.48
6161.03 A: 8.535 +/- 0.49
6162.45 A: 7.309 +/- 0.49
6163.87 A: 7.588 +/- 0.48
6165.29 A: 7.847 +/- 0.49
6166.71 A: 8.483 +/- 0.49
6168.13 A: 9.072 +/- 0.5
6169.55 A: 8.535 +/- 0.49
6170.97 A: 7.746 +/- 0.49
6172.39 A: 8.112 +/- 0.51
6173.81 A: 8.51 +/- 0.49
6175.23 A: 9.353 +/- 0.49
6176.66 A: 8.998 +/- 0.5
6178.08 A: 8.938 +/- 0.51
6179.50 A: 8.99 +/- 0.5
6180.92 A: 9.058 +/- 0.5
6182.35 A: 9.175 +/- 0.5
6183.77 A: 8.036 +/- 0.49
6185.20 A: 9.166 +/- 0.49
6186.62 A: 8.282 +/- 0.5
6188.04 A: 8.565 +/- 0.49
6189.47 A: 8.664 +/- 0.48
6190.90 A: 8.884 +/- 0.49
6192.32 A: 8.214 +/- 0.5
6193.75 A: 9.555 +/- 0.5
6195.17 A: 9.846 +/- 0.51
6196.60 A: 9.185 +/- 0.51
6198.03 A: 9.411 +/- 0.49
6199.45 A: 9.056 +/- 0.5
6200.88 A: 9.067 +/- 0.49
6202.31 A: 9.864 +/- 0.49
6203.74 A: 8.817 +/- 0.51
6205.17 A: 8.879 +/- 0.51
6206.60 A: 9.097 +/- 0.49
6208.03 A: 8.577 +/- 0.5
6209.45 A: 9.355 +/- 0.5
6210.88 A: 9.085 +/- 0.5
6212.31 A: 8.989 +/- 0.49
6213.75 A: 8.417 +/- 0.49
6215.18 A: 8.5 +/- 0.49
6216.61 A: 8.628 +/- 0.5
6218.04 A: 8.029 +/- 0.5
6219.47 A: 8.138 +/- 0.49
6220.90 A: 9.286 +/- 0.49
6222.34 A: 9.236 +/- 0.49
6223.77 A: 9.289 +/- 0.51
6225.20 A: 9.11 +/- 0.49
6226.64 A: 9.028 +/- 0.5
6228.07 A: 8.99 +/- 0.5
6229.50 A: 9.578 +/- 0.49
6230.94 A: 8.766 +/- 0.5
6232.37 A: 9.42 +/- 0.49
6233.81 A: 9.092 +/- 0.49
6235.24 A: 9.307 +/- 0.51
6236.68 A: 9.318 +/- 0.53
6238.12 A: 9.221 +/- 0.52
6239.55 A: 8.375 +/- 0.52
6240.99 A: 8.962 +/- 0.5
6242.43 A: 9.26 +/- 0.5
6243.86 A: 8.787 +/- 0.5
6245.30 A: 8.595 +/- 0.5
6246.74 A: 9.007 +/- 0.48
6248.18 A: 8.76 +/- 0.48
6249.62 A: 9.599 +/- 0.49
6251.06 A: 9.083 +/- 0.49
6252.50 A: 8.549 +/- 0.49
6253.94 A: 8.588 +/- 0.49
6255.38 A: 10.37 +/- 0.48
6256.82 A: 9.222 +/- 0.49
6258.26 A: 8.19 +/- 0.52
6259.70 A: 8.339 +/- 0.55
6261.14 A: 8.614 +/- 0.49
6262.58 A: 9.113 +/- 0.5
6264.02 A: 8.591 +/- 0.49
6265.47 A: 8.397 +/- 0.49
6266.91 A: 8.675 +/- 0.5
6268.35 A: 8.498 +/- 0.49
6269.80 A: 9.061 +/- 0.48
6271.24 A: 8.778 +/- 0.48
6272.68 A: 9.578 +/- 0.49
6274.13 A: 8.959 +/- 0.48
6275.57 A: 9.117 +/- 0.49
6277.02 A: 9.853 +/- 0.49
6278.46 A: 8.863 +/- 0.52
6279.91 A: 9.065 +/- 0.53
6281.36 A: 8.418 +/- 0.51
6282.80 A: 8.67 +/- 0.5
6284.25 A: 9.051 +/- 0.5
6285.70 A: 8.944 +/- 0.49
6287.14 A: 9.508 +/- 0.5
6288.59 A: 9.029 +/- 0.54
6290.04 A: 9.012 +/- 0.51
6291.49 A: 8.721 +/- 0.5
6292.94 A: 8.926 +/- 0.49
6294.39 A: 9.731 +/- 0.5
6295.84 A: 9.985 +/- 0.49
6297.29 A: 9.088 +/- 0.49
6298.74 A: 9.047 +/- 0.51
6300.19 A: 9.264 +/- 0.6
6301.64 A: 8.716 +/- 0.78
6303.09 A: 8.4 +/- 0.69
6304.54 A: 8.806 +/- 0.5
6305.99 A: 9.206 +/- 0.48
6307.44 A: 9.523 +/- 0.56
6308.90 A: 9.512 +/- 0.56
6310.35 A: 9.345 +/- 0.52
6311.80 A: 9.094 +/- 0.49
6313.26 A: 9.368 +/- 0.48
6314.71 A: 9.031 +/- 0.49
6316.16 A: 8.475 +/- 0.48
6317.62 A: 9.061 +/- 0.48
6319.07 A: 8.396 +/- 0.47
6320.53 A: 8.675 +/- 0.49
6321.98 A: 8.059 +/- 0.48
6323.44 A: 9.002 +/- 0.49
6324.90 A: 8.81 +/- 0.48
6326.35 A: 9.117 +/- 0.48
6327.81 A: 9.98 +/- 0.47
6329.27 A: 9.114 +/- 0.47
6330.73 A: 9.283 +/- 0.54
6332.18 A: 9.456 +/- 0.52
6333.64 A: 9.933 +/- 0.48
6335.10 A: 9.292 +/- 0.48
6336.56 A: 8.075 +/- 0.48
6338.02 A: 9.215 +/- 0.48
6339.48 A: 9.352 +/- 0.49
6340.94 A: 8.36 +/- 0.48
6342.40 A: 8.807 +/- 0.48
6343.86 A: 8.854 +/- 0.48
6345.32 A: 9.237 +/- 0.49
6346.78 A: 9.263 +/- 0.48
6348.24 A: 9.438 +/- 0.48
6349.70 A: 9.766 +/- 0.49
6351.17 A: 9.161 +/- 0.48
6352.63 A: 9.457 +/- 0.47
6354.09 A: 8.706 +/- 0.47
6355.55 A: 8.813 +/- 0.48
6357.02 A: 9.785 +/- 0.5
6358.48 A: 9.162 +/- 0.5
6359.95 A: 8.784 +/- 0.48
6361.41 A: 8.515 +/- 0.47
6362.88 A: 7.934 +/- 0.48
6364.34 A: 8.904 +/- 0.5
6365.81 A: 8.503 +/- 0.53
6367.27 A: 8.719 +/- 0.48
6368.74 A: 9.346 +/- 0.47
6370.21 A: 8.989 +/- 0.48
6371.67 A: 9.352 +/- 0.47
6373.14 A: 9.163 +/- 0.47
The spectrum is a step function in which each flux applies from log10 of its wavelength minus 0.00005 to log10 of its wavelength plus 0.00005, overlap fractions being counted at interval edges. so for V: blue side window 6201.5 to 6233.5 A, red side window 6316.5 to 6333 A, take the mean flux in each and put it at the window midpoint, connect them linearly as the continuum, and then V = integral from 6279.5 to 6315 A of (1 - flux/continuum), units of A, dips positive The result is -0.5 A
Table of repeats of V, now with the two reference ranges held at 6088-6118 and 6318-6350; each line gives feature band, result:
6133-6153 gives -0.6 A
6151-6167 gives 1.1 A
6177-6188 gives 0.4 A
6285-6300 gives -0.2 A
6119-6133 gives 0.2 A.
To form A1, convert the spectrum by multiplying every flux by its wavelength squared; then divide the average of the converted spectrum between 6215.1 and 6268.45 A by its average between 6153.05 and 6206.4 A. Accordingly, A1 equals 1.0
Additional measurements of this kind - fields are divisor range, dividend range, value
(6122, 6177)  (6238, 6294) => 1.04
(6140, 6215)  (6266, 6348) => 1.06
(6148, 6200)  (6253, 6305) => 1.06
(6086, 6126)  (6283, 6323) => 1.06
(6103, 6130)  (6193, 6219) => 1.04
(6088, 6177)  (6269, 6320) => 1.06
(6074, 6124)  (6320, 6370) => 1.07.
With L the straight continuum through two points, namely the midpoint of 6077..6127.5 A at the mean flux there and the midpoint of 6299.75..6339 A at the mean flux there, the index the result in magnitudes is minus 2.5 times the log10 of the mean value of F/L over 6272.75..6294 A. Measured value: 0.00 mag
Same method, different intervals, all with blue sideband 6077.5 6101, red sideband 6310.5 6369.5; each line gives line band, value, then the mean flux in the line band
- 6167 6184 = 0.057 mag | 8.73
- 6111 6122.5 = 0.021 mag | 9.08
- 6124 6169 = 0.025 mag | 9.02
